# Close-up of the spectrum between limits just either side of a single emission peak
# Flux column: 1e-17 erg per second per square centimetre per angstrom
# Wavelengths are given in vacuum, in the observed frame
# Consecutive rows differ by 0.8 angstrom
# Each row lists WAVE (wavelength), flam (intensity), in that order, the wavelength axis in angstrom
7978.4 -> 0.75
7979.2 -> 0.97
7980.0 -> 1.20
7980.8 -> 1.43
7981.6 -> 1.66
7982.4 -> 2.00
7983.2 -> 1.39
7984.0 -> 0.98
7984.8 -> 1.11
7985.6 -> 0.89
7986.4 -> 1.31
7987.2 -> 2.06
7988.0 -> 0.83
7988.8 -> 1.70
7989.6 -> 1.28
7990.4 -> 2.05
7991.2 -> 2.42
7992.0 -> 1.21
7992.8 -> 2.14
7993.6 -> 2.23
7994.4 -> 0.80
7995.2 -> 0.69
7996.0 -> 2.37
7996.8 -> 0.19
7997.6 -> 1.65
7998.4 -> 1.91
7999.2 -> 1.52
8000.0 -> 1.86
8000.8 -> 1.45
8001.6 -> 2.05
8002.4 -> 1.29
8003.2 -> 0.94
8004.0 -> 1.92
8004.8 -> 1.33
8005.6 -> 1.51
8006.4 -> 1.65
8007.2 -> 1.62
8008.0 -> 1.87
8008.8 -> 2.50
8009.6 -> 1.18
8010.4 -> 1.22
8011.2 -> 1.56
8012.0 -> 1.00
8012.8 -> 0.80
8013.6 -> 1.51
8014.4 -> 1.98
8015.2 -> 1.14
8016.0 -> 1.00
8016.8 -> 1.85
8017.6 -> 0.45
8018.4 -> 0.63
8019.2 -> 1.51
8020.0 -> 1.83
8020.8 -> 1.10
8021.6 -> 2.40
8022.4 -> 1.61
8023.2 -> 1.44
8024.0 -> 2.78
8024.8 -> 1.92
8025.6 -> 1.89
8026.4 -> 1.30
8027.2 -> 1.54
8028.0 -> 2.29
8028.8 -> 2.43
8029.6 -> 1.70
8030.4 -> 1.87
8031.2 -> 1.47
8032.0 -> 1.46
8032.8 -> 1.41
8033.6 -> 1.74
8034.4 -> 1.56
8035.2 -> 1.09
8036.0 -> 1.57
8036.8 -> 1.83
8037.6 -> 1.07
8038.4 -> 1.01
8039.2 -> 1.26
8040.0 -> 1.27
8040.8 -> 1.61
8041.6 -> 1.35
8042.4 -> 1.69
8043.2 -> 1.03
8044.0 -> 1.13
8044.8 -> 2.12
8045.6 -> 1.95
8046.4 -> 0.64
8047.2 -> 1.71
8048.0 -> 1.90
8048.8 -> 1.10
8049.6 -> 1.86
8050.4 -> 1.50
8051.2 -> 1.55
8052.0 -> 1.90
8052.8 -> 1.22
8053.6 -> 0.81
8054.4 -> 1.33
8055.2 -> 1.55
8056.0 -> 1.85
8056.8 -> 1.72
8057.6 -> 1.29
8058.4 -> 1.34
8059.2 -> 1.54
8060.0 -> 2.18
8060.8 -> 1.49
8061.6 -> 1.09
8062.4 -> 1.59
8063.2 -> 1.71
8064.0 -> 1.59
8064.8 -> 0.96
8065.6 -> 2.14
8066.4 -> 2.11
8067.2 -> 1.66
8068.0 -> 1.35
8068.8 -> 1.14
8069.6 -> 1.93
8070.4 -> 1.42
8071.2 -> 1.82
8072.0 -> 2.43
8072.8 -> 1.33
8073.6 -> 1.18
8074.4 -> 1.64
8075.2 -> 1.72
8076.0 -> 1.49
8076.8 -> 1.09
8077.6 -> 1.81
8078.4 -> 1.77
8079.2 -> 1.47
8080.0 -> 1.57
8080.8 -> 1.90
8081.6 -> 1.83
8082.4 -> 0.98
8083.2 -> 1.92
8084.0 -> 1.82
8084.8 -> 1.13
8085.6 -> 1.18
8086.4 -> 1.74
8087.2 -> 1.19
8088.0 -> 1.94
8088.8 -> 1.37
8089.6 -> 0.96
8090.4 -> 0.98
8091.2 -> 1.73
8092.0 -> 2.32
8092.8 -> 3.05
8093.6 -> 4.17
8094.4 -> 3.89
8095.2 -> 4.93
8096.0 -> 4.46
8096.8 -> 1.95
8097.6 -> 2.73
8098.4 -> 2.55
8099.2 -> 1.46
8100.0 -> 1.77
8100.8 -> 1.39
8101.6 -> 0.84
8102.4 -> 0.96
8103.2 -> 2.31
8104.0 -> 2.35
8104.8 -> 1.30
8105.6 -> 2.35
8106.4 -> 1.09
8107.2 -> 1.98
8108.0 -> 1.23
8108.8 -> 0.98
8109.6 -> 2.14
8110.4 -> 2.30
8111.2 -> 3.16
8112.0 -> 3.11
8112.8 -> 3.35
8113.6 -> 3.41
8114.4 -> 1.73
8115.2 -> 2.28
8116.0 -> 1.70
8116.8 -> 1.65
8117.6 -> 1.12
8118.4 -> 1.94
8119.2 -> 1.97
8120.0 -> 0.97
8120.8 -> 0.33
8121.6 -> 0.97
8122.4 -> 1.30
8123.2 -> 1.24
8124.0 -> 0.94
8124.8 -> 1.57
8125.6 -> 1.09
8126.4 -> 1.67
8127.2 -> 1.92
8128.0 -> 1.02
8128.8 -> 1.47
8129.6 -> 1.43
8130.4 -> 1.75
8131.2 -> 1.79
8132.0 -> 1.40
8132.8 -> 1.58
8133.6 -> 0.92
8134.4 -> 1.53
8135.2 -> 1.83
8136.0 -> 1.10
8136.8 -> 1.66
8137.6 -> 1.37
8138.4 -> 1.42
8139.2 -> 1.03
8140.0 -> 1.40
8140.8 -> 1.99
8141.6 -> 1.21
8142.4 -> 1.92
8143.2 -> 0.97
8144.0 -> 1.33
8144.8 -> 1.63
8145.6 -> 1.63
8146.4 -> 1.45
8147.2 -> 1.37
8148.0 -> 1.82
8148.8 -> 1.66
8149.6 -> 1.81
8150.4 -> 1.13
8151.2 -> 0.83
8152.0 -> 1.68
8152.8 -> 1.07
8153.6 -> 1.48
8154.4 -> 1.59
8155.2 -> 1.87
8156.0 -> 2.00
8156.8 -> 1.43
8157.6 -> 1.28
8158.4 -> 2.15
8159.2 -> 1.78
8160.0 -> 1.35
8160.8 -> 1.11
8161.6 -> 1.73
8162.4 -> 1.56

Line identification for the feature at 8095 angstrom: [S II] 6716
